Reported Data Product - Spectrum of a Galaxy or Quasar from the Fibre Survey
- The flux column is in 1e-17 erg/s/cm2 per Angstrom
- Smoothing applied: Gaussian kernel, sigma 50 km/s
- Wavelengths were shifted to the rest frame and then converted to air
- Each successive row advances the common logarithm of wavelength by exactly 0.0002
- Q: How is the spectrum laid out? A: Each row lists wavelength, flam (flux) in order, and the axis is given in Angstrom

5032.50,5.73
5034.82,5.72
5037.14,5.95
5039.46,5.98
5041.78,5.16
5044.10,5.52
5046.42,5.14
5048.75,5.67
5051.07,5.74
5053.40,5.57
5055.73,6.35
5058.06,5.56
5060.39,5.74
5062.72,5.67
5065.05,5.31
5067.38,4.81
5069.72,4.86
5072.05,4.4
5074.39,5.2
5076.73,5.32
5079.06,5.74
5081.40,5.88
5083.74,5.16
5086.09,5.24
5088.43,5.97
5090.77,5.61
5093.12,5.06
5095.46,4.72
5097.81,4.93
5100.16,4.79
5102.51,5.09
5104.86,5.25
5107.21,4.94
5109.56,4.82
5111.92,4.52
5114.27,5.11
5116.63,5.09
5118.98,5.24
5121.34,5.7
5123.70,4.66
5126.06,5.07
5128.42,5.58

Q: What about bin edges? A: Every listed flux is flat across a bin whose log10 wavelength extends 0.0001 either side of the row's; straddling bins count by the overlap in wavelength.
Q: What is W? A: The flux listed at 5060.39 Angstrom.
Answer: 5.74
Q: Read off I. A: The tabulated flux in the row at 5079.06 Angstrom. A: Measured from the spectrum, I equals 5.74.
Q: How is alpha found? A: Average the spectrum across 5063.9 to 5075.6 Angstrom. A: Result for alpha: 4.92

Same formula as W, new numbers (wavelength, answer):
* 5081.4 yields 5.88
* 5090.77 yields 5.61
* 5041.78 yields 5.16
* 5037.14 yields 5.95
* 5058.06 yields 5.56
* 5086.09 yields 5.24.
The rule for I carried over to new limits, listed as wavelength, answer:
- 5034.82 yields 5.72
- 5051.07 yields 5.74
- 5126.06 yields 5.07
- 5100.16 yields 4.79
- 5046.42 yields 5.14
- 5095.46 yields 4.72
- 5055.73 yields 6.35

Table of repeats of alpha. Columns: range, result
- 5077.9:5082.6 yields 5.81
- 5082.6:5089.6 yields 5.46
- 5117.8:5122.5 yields 5.47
